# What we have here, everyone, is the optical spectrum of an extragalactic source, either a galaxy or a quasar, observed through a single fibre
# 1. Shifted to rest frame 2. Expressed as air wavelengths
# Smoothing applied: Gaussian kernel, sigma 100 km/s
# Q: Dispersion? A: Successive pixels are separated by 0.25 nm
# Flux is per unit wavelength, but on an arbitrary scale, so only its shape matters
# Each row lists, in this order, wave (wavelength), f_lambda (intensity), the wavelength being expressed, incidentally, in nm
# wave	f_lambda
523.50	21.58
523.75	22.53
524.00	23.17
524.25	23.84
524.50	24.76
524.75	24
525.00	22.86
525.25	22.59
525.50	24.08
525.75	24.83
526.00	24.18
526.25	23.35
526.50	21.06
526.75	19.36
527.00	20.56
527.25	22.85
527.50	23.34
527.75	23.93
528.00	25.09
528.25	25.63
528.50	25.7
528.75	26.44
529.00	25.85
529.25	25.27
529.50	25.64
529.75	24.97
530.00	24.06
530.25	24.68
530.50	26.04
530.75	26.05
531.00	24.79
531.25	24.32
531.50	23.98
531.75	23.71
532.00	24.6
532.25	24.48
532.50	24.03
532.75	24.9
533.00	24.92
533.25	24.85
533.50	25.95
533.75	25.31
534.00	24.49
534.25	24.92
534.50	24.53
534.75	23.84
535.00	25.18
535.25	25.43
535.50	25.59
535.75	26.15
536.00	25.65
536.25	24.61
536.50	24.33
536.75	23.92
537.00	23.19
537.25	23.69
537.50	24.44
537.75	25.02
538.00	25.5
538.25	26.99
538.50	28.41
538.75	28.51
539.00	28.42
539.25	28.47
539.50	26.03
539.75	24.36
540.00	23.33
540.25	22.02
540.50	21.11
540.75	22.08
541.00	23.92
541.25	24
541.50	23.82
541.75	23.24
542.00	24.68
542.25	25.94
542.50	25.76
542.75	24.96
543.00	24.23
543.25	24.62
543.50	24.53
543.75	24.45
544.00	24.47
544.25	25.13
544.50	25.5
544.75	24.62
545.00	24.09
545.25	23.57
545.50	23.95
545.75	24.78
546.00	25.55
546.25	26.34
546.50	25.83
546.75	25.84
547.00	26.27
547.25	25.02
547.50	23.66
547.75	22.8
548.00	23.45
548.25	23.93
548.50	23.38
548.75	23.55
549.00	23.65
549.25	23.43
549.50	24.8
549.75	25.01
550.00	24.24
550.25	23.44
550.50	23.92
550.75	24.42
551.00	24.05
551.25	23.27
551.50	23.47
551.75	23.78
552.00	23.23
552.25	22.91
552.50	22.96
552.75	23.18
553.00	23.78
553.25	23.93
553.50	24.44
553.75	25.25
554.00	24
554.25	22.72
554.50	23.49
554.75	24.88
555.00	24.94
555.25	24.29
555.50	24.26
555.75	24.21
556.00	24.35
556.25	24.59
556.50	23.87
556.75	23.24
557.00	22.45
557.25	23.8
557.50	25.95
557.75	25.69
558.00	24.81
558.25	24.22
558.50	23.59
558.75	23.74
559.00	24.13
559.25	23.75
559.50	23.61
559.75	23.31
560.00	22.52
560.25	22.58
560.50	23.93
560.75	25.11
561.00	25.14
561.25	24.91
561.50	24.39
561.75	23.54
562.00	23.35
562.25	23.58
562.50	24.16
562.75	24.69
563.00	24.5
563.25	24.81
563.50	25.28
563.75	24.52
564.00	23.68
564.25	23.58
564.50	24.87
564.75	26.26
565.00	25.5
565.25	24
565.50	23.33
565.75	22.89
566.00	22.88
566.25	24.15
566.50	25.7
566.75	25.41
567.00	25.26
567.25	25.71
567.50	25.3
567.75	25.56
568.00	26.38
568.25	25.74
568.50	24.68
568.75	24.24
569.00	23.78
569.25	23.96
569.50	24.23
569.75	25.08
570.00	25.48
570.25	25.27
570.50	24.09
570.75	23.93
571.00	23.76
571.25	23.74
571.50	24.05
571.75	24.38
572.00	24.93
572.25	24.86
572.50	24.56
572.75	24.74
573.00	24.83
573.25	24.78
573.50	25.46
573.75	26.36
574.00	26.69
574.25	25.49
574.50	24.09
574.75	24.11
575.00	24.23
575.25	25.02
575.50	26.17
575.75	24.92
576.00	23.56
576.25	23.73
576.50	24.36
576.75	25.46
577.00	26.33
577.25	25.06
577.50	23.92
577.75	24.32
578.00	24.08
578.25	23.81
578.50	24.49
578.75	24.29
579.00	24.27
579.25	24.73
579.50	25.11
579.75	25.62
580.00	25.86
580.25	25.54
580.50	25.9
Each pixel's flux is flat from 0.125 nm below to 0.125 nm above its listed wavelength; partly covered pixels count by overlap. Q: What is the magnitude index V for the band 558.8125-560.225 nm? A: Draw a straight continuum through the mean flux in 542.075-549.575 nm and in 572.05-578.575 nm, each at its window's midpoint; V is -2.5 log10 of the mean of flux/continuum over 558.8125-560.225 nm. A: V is 0.06 mag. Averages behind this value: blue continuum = 24.6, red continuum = 24.8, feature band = 23.4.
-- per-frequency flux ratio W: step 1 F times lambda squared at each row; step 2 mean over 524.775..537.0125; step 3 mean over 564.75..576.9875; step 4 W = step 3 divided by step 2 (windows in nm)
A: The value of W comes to 1.17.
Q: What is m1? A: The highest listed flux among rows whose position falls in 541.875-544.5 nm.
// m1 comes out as 25.94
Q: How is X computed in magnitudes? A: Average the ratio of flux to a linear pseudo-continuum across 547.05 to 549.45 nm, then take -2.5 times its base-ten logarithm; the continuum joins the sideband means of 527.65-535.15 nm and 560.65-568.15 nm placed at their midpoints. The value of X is 0.05 mag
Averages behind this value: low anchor 24.9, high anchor 24.6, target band 23.8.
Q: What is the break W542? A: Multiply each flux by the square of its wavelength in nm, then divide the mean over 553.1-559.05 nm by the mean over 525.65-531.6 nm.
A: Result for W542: 1.1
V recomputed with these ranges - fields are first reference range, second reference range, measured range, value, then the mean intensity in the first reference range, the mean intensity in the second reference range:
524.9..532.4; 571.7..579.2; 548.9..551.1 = 0.014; 24.1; 24.8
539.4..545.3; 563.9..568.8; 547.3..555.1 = 0.026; 24.2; 24.8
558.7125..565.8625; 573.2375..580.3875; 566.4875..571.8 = -0.013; 24.1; 24.9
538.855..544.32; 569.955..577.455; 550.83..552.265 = 0.049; 24.5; 24.8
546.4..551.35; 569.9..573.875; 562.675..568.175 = -0.008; 24.2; 24.7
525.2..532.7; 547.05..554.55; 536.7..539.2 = -0.083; 24.2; 23.8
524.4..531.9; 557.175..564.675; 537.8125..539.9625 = -0.116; 24.1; 24.2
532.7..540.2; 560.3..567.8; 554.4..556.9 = 0.025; 25.3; 24.5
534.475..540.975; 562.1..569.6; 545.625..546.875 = -0.033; 25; 24.6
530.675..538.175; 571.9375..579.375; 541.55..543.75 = 0.003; 24.8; 24.8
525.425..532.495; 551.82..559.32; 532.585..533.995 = -0.039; 24.2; 24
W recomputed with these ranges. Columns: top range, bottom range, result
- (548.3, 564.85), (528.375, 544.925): 1.04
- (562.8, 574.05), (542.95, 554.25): 1.10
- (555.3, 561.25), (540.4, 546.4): 1.04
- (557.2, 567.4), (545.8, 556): 1.05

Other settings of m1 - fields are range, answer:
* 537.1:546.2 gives 28.51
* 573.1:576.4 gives 26.69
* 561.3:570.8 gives 26.38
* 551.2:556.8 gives 25.25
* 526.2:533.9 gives 26.44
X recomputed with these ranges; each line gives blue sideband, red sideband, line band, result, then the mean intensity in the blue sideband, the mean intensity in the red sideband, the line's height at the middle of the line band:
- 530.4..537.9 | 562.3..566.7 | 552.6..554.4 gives 0.029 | 24.8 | 24.4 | 24.5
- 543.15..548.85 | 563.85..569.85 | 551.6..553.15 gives 0.059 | 24.6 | 24.7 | 24.6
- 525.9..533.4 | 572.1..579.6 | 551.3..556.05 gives 0.030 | 24.3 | 24.8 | 24.6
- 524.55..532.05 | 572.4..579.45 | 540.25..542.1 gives 0.052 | 24.1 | 24.8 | 24.3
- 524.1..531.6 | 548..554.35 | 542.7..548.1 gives -0.038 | 24.1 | 23.8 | 23.9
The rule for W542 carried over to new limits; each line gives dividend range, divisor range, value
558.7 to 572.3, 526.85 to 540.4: 1.10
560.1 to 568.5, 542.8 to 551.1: 1.07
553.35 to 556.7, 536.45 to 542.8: 1.03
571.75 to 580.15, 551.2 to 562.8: 1.11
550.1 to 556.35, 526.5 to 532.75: 1.07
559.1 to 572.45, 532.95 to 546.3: 1.08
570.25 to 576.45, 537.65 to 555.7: 1.11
